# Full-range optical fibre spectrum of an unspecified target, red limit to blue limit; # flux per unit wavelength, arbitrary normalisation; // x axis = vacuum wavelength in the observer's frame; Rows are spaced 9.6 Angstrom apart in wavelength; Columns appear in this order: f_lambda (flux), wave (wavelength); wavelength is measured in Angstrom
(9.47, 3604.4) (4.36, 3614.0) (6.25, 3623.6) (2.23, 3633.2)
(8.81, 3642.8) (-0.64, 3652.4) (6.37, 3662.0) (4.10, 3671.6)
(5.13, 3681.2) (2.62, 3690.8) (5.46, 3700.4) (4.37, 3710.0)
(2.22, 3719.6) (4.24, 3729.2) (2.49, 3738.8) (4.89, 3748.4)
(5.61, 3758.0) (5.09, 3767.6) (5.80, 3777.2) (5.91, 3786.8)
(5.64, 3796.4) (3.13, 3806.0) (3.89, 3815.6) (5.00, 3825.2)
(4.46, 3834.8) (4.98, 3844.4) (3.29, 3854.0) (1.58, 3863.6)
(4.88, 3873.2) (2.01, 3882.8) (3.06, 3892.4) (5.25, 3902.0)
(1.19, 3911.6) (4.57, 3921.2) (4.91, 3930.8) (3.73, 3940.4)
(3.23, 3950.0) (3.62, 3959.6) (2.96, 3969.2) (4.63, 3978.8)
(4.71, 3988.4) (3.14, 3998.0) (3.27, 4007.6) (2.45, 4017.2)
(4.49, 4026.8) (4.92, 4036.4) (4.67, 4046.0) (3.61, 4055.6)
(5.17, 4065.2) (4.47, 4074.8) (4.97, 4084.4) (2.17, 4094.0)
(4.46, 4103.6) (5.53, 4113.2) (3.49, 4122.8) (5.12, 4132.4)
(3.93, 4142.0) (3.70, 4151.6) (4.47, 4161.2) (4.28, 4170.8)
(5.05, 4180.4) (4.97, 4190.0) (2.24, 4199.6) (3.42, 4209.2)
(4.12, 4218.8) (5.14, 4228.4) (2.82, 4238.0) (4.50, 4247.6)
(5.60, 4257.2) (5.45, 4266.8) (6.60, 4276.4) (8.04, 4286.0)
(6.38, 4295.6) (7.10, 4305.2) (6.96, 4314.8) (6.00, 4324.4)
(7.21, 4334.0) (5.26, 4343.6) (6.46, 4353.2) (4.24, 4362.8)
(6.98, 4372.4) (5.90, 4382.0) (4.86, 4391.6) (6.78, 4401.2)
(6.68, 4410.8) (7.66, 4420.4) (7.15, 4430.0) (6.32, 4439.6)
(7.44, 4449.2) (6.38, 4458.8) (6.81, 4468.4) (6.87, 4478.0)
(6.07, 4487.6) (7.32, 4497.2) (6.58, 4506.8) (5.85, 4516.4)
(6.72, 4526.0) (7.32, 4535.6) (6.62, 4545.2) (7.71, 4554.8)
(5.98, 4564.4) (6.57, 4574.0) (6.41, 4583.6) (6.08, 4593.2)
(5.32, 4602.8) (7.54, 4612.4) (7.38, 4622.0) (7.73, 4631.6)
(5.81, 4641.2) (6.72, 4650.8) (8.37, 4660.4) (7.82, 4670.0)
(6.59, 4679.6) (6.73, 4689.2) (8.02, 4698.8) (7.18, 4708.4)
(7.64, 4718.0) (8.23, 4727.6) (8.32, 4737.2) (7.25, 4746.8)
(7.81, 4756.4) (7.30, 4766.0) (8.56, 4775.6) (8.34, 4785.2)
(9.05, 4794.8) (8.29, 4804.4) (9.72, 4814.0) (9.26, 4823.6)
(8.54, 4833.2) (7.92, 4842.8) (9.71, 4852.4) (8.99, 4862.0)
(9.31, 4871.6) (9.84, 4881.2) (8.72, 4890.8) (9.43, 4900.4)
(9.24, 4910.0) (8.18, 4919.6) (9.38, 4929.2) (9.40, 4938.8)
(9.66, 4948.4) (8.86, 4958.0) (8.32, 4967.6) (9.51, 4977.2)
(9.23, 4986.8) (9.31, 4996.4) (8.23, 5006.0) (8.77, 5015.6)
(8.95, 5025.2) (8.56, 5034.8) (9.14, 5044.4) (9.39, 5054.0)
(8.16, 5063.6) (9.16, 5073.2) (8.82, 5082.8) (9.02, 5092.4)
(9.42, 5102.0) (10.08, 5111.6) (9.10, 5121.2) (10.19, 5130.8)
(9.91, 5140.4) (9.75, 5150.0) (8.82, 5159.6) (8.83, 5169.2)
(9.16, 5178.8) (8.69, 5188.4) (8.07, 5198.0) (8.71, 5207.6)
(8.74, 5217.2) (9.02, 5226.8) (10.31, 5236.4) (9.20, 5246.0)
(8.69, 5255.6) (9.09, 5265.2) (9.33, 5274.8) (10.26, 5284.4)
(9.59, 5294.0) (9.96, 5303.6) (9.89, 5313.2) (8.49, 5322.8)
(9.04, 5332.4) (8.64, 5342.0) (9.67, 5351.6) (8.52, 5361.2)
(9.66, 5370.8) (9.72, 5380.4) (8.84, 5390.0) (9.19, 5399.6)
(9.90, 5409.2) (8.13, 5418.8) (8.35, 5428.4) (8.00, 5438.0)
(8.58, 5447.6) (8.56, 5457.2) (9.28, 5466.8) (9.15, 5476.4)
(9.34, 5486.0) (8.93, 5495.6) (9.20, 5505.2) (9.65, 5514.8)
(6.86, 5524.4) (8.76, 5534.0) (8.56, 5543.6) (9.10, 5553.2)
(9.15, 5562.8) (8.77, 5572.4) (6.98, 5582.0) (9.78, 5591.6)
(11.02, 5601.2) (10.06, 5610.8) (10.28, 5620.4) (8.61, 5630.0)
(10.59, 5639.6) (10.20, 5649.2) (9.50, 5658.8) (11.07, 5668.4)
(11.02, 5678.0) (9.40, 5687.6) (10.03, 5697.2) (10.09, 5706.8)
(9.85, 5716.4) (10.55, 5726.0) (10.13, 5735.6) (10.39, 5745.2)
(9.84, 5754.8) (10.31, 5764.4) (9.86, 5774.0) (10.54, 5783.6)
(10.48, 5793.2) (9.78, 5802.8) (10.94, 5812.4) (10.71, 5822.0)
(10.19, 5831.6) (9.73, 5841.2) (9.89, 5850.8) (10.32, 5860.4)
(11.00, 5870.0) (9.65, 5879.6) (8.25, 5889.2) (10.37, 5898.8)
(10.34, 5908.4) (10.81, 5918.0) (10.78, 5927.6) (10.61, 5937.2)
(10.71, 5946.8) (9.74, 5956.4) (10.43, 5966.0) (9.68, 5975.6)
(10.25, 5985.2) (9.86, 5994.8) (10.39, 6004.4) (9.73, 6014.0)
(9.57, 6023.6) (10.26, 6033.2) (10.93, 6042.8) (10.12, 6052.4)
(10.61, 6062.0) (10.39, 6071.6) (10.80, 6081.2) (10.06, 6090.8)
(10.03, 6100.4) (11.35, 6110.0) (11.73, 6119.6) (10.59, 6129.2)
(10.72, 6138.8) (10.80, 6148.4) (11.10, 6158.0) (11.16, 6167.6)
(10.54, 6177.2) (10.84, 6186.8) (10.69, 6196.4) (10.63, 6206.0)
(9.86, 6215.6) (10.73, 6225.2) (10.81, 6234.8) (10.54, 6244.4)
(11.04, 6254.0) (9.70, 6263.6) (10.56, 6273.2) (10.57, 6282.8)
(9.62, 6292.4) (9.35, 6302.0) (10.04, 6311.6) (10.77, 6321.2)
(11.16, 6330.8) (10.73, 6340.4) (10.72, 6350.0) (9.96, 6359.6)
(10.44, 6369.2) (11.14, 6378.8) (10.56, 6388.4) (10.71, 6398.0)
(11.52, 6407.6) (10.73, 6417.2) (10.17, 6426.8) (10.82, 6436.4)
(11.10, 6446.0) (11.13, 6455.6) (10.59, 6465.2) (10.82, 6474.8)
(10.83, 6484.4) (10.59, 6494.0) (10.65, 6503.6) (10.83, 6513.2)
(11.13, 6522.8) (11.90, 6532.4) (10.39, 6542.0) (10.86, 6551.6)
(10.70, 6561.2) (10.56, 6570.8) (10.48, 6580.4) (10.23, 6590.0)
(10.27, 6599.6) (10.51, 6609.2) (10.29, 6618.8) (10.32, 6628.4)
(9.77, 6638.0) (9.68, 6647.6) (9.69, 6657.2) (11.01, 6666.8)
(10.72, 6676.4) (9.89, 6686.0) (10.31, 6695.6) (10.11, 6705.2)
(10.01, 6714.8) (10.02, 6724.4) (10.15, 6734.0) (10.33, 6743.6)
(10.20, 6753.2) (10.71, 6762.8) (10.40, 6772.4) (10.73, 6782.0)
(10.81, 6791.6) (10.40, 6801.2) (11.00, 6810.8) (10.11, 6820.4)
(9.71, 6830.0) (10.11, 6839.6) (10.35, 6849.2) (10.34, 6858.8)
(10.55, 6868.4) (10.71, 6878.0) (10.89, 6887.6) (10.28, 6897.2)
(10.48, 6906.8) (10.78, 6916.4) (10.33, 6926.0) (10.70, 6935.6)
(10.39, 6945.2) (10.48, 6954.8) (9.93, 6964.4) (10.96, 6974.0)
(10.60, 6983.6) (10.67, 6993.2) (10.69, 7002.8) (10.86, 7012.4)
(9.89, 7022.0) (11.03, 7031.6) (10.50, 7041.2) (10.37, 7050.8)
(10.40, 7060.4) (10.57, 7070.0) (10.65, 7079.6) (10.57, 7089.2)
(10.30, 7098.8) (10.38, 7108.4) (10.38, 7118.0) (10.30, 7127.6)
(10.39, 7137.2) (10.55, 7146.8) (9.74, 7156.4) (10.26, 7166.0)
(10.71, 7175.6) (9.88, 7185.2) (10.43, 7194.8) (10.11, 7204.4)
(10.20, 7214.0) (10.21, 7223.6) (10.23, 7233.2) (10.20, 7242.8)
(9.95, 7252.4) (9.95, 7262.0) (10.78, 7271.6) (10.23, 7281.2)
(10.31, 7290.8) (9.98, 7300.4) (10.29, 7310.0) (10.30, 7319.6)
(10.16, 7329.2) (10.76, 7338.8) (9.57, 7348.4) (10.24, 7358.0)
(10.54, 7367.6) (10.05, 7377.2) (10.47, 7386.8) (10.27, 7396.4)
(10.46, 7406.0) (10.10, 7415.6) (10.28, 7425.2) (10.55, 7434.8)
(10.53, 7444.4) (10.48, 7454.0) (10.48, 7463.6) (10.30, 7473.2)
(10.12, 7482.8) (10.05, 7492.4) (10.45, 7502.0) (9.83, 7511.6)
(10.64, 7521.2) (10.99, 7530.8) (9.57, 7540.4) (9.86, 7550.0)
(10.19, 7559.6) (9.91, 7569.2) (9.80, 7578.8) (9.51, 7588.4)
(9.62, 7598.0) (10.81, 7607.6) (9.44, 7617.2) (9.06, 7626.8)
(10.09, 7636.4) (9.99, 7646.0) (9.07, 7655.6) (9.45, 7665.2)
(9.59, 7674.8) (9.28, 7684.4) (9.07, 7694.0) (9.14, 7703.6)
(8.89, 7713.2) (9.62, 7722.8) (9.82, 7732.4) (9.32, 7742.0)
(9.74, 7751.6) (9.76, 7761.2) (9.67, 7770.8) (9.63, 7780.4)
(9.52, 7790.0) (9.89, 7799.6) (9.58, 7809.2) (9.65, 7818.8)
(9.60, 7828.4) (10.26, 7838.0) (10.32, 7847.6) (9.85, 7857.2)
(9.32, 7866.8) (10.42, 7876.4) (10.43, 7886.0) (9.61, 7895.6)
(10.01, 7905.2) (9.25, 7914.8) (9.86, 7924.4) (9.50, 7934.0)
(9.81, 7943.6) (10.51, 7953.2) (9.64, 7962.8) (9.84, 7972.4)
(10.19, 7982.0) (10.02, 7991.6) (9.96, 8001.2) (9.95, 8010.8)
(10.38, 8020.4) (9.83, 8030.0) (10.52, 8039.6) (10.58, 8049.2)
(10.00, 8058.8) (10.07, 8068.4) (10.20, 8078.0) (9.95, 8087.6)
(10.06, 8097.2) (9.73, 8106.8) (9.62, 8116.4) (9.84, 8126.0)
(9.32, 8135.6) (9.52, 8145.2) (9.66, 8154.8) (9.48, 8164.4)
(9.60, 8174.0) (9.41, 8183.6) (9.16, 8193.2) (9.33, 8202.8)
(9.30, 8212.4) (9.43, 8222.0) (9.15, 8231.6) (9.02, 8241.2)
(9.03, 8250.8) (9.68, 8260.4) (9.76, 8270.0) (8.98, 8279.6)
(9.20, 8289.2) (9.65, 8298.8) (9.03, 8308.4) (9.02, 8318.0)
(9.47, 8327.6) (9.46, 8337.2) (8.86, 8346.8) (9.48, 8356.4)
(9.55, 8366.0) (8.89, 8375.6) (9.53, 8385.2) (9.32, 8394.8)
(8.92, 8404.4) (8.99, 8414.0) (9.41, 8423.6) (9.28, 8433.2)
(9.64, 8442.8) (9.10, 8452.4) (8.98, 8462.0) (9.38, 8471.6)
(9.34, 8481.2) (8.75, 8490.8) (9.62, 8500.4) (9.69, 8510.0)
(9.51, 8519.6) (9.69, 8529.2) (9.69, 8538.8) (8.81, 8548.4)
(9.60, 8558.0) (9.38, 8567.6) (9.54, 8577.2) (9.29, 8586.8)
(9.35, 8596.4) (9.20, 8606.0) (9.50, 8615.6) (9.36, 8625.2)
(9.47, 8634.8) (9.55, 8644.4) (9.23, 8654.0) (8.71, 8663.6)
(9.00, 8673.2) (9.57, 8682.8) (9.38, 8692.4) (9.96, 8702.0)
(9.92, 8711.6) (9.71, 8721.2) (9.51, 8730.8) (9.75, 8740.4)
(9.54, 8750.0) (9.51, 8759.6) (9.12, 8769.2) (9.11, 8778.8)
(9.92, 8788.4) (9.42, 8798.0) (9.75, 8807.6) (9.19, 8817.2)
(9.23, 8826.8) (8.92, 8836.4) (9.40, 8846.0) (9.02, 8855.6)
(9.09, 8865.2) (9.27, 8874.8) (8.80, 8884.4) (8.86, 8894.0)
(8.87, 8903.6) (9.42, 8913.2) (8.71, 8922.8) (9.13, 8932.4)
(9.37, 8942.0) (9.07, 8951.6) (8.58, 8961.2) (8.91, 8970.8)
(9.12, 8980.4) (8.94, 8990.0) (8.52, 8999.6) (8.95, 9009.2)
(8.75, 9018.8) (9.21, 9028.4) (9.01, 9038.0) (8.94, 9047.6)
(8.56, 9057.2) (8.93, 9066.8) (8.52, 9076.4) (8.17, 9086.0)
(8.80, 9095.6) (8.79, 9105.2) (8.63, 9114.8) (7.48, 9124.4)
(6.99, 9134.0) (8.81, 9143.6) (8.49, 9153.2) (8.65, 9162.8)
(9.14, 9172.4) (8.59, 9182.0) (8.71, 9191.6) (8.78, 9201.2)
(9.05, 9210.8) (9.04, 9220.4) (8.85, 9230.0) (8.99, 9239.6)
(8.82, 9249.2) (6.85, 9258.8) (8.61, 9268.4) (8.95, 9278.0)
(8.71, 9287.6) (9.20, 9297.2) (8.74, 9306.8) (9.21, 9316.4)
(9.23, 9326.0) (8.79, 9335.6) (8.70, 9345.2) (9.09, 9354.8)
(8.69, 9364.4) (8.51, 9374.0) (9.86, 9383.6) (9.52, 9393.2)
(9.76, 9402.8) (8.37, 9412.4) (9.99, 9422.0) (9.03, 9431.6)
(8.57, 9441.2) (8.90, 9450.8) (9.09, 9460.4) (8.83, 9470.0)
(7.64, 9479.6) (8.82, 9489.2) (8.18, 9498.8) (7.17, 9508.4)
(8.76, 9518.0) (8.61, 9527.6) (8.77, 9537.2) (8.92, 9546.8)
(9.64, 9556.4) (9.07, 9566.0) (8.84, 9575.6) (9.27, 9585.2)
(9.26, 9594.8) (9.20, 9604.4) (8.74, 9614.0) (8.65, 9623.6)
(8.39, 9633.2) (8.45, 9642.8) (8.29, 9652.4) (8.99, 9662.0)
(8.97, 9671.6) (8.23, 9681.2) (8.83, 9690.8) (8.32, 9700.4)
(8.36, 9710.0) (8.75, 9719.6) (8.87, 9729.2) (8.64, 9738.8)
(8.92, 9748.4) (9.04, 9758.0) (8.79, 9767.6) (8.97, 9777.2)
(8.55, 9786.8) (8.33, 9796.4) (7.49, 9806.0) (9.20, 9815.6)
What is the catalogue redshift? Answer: 0.07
